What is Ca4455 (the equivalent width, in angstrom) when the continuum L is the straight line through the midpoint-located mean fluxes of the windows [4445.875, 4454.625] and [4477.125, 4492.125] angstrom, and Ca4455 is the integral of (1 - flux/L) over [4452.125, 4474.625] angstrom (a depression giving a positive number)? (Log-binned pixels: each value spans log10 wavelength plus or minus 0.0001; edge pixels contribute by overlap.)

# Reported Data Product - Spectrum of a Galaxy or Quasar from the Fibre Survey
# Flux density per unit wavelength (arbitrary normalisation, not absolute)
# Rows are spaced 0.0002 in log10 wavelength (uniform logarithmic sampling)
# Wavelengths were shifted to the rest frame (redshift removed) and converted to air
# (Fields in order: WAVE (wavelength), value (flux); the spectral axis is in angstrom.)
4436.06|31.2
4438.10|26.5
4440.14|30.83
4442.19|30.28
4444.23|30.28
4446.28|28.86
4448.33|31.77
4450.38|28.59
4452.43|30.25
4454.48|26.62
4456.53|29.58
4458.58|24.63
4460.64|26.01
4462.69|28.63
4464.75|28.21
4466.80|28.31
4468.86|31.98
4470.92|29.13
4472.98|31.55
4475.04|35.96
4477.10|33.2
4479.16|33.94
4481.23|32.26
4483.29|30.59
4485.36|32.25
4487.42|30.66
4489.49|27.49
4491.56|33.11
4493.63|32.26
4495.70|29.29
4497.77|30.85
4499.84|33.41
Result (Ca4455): 1.1 angstrom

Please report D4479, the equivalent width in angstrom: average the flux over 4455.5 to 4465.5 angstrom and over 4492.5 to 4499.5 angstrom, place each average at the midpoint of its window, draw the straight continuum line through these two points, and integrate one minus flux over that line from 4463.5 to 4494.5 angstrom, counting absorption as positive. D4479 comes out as -2.2 angstrom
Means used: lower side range 27.4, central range 31.4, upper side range 31.1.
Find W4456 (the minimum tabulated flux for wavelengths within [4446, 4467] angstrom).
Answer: 24.63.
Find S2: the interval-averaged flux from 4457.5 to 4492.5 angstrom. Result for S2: 30.5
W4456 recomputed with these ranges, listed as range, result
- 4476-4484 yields 30.59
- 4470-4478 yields 29.13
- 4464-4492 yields 27.49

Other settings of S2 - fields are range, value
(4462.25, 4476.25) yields 30.7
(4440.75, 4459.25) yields 29.1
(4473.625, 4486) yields 33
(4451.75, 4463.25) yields 27.5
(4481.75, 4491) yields 30.5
